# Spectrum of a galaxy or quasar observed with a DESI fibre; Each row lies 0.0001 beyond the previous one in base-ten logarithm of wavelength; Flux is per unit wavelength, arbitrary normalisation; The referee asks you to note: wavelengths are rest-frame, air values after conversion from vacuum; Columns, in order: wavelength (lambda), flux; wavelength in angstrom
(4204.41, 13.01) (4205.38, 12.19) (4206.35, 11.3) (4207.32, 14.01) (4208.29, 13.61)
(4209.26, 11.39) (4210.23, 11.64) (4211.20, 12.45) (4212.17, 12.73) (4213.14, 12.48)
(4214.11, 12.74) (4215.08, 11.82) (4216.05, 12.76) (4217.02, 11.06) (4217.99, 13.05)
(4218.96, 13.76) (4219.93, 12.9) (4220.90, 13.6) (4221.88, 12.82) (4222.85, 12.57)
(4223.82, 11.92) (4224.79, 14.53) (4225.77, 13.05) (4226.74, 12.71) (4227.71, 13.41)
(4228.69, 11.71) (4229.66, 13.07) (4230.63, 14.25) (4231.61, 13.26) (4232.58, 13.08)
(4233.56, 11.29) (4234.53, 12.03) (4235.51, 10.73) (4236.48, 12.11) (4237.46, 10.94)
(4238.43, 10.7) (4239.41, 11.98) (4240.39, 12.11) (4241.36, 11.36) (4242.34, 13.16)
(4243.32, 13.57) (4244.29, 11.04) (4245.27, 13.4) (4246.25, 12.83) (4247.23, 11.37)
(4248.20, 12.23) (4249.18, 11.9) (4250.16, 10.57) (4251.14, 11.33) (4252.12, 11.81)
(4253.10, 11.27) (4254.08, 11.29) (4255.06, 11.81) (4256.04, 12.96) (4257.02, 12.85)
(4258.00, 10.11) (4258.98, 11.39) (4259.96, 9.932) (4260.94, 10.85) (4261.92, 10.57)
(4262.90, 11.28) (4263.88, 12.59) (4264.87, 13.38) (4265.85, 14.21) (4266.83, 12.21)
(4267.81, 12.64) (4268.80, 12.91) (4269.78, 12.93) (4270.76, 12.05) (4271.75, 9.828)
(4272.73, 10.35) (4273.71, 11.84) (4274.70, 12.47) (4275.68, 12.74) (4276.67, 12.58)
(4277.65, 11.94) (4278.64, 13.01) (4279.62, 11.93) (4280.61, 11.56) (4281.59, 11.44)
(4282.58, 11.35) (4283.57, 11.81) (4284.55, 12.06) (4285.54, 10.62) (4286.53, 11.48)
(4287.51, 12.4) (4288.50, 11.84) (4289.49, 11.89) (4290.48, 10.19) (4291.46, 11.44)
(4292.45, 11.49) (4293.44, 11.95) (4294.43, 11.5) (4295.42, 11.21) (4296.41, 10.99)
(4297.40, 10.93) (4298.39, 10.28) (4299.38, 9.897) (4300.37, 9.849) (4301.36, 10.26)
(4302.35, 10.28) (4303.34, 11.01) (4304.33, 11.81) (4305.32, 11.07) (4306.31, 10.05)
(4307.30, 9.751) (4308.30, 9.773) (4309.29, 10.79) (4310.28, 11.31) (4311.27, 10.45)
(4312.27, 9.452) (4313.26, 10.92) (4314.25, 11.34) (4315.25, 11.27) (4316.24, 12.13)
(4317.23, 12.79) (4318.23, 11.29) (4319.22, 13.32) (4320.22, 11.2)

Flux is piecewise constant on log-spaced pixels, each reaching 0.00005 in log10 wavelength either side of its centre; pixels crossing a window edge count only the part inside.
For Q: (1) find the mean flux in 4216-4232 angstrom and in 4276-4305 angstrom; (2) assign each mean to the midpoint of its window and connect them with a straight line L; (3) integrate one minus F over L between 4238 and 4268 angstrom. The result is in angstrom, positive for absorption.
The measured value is 0.9 angstrom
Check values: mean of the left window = 13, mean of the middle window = 11.9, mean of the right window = 11.3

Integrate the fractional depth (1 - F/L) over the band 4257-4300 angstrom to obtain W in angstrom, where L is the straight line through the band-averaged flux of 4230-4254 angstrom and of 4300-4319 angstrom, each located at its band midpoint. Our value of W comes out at -0.9 angstrom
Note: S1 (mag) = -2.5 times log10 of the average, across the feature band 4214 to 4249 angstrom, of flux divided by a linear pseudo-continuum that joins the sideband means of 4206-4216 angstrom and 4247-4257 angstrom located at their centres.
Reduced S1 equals -0.03 mag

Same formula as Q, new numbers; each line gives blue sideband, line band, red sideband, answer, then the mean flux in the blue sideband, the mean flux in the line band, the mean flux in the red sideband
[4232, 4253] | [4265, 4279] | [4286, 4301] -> -1.0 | 11.9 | 12.3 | 11.1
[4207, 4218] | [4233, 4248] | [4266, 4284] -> 0.4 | 12.4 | 11.9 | 12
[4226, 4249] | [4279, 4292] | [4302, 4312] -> -0.5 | 12.3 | 11.6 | 10.6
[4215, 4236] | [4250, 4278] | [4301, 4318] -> 0.1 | 12.7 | 11.8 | 10.9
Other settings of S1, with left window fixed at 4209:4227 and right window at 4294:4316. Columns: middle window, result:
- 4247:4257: 0.01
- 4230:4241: 0.02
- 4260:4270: -0.06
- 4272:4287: -0.05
